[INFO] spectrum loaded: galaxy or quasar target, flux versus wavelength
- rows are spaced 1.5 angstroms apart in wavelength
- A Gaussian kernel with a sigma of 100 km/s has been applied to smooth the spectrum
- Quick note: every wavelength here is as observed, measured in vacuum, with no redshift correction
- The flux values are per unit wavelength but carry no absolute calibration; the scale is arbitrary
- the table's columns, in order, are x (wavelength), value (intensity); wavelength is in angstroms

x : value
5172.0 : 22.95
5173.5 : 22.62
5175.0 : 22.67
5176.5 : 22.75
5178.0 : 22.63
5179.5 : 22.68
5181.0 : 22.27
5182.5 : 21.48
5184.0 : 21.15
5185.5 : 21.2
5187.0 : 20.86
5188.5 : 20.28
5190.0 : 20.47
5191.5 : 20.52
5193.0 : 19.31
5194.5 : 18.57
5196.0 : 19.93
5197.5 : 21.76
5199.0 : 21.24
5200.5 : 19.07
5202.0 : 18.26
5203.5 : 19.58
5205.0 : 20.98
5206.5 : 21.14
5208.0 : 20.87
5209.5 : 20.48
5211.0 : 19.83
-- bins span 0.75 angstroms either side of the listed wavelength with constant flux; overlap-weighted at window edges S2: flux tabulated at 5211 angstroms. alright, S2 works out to 19.83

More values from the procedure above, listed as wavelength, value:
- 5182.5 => 21.48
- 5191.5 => 20.52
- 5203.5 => 19.58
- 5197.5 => 21.76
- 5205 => 20.98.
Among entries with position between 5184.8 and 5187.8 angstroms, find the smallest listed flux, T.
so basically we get 20.86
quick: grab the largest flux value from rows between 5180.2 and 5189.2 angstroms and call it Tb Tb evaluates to 22.27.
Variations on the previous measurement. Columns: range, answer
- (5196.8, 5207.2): 21.76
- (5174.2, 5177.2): 22.75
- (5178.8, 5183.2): 22.68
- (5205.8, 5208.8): 21.14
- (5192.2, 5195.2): 19.31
